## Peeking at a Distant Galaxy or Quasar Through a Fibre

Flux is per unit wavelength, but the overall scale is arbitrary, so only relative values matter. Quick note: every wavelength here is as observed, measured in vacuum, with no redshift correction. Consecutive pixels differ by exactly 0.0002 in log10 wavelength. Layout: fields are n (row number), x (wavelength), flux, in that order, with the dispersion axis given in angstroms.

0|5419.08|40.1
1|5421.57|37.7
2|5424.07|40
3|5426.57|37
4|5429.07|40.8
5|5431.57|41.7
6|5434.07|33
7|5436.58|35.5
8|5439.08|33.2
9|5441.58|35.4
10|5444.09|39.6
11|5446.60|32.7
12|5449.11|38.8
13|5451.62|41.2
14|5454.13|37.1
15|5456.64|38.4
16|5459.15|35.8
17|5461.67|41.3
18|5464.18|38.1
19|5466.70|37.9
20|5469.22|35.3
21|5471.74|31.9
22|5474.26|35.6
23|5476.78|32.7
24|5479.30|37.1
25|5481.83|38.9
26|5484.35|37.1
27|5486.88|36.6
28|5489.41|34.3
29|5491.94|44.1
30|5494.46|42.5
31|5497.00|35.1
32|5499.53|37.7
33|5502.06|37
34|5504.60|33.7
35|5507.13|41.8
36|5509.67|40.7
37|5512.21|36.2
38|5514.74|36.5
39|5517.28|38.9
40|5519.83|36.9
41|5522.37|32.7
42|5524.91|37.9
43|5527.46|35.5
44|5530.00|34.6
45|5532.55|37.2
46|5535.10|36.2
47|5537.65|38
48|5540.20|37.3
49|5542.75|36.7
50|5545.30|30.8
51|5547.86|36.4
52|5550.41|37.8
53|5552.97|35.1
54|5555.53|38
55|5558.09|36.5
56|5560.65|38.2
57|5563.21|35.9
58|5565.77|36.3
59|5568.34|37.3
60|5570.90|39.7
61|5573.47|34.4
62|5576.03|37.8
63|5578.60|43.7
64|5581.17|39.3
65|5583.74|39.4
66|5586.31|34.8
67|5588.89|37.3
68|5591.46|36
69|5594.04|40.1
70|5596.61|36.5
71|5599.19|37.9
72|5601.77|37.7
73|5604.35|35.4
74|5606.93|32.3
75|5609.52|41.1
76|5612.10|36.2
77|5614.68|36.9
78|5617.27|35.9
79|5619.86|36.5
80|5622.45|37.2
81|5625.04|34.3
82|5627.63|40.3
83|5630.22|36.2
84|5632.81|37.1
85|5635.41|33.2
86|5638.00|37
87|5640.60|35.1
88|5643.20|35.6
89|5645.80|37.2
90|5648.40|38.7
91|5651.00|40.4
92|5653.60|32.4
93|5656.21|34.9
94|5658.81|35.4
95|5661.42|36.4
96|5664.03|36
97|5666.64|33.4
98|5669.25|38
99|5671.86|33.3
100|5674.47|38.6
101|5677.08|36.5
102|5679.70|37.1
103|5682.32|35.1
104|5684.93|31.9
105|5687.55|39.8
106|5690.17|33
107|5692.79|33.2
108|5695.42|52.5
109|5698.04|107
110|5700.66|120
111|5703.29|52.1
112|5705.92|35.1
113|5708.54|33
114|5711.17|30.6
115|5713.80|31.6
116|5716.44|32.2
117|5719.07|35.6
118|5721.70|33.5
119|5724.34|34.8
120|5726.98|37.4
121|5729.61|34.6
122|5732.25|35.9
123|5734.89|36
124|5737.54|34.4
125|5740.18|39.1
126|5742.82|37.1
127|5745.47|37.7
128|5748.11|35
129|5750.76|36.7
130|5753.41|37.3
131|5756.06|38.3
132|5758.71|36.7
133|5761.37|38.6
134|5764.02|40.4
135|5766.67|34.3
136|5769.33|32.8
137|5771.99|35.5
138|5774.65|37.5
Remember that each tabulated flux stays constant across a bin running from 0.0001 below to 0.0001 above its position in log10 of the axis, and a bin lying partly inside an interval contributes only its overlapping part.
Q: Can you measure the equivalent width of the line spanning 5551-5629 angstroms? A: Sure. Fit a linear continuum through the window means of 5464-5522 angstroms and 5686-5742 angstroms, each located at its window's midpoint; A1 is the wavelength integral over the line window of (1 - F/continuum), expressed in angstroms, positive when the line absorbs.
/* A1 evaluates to 5.4 angstroms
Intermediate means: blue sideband 37.2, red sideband 43.7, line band 37.3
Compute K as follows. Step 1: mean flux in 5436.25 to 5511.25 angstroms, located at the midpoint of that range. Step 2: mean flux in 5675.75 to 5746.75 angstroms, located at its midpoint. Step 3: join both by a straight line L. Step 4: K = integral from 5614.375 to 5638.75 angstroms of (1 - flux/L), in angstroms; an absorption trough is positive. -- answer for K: 2.4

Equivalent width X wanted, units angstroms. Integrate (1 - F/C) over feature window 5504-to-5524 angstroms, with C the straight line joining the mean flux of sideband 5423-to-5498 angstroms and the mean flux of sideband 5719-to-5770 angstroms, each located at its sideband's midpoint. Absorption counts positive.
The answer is -0.10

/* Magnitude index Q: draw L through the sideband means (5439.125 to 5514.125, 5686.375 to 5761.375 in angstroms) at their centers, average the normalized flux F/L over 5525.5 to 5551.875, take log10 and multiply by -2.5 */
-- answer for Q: 0.07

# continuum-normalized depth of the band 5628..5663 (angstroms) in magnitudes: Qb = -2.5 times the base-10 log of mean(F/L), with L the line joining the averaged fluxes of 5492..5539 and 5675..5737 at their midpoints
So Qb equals 0.14 mag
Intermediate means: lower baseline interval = 37.4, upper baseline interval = 42.8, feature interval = 36.2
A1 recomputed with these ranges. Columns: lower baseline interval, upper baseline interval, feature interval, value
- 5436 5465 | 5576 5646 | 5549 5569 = 0.1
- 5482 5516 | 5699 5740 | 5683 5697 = 0.6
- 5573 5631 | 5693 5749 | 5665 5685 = 2.7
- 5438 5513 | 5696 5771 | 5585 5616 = 2.0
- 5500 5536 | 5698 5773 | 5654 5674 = 2.0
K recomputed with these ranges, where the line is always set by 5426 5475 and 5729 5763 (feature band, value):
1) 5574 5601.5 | -0.9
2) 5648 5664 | 0.3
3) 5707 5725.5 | 1.9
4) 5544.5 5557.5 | 0.4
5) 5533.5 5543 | 0.0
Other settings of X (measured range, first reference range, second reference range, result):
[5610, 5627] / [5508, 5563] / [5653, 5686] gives -0.34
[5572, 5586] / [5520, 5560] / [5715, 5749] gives -1.02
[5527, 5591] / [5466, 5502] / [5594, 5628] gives -0.21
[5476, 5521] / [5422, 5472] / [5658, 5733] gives 0.60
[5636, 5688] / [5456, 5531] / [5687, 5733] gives 8.88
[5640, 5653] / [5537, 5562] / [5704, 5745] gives -0.58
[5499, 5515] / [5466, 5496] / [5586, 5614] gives -0.34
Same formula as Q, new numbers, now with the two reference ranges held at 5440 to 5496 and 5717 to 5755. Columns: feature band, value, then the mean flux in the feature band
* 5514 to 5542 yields 0.02 mag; 36.5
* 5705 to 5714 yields 0.11 mag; 32.6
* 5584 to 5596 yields -0.01 mag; 37.2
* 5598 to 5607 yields 0.01 mag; 36.3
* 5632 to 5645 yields 0.03 mag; 35.6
